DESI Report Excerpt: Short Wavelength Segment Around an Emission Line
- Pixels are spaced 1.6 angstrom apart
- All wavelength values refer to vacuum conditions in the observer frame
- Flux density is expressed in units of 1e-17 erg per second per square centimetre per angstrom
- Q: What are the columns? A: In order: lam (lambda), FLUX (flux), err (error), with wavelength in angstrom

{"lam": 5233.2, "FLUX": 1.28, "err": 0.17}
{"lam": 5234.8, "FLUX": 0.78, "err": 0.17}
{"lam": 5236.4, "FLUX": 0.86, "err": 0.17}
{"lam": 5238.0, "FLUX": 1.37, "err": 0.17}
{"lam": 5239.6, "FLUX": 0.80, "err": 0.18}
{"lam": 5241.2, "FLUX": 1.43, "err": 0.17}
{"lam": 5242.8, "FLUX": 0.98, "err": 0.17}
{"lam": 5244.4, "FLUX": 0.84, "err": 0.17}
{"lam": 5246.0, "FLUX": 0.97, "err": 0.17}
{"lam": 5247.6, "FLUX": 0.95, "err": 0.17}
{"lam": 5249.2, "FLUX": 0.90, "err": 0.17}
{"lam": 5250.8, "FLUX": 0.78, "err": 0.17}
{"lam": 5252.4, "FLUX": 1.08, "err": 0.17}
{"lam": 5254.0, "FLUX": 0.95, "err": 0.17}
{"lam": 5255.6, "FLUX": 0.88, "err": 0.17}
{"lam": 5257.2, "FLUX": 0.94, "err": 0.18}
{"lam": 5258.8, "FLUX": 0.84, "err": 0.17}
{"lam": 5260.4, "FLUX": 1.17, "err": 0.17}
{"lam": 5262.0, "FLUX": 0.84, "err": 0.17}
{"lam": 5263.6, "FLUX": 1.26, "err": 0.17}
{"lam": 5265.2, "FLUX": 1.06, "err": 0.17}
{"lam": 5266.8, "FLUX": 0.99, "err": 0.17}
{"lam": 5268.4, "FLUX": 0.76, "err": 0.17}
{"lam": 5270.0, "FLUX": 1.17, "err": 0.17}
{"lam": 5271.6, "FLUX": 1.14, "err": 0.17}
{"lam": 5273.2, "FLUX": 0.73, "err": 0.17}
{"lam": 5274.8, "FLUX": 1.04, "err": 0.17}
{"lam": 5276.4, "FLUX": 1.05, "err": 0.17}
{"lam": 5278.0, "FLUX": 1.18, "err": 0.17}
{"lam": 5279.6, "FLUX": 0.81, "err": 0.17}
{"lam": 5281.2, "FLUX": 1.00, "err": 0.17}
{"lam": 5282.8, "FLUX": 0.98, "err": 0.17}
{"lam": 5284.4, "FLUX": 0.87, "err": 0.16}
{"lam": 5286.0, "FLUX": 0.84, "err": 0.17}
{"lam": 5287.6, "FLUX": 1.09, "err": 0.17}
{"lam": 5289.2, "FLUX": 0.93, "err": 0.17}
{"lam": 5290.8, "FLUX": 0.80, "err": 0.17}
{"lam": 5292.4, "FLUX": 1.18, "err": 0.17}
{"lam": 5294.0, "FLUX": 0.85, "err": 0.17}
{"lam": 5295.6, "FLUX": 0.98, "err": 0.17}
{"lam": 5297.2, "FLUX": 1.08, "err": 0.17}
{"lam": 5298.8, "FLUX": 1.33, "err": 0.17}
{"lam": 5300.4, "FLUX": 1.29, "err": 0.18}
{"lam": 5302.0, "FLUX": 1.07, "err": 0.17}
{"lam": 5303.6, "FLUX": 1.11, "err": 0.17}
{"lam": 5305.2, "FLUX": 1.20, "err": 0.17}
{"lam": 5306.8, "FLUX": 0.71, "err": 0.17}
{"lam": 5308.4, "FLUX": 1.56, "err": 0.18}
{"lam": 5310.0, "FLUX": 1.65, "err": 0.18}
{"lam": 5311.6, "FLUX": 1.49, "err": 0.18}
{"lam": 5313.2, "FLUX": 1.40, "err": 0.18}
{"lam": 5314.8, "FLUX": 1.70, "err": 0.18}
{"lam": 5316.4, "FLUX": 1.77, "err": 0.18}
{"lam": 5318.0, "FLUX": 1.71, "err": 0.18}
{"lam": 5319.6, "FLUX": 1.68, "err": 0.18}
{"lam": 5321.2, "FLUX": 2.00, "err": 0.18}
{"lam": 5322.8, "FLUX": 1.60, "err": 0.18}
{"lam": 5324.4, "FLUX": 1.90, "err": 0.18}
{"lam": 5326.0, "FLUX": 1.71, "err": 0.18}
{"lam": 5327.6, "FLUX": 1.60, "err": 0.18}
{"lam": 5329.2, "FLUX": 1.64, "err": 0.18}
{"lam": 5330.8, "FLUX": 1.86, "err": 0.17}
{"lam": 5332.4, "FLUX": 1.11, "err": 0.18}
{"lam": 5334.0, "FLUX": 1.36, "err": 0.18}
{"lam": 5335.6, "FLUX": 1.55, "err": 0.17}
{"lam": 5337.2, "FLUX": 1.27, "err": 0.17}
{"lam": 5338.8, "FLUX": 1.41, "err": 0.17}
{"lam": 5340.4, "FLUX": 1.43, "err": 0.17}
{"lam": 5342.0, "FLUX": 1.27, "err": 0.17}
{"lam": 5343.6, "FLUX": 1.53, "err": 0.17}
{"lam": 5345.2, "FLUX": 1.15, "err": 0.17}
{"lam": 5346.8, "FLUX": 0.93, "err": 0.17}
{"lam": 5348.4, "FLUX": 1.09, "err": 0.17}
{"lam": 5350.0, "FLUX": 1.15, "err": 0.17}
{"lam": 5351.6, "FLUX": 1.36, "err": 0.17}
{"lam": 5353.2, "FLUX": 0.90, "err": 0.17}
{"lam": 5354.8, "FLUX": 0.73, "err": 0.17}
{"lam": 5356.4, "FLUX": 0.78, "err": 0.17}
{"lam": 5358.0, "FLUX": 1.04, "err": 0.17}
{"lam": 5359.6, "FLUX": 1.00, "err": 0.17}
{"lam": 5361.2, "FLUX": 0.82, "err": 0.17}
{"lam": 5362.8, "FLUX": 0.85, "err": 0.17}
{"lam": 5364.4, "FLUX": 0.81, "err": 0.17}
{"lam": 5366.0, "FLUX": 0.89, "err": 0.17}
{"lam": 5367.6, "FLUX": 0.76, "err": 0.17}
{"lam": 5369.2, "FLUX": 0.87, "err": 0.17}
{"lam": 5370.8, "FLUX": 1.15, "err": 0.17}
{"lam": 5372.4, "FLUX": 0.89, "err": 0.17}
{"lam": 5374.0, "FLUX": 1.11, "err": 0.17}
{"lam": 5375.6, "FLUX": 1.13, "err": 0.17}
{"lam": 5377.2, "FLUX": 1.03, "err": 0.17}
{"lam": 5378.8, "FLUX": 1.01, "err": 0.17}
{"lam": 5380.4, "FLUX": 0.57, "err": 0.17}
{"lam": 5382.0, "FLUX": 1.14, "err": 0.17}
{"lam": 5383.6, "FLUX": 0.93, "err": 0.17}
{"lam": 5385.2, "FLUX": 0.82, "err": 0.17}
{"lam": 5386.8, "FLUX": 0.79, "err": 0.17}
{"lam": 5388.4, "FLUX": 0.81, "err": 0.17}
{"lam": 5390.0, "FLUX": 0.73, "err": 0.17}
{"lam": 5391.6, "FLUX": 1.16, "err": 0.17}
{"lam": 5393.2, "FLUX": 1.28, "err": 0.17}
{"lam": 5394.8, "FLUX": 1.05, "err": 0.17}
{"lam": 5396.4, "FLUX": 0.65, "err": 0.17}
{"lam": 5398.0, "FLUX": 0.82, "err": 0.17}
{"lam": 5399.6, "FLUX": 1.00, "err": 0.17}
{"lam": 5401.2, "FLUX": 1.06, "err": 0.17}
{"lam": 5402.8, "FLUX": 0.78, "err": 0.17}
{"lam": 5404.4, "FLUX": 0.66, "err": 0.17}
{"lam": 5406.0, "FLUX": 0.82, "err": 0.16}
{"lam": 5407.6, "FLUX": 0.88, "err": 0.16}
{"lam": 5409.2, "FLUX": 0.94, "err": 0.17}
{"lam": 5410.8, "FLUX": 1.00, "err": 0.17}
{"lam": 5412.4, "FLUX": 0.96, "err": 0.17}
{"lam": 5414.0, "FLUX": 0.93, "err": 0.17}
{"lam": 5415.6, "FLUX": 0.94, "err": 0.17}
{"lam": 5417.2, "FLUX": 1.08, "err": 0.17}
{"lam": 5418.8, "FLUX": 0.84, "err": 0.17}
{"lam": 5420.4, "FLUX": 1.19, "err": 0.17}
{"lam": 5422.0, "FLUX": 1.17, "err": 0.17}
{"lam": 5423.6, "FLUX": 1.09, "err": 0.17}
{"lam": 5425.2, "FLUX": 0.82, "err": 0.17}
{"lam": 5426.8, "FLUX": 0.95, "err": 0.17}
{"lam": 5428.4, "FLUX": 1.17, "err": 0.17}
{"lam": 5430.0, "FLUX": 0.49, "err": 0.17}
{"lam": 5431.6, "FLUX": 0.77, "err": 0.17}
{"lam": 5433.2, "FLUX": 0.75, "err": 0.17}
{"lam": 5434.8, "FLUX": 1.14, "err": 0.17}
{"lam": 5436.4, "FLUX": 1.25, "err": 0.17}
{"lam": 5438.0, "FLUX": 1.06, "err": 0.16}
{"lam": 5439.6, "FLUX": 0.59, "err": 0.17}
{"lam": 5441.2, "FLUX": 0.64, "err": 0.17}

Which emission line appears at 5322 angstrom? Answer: Mg II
